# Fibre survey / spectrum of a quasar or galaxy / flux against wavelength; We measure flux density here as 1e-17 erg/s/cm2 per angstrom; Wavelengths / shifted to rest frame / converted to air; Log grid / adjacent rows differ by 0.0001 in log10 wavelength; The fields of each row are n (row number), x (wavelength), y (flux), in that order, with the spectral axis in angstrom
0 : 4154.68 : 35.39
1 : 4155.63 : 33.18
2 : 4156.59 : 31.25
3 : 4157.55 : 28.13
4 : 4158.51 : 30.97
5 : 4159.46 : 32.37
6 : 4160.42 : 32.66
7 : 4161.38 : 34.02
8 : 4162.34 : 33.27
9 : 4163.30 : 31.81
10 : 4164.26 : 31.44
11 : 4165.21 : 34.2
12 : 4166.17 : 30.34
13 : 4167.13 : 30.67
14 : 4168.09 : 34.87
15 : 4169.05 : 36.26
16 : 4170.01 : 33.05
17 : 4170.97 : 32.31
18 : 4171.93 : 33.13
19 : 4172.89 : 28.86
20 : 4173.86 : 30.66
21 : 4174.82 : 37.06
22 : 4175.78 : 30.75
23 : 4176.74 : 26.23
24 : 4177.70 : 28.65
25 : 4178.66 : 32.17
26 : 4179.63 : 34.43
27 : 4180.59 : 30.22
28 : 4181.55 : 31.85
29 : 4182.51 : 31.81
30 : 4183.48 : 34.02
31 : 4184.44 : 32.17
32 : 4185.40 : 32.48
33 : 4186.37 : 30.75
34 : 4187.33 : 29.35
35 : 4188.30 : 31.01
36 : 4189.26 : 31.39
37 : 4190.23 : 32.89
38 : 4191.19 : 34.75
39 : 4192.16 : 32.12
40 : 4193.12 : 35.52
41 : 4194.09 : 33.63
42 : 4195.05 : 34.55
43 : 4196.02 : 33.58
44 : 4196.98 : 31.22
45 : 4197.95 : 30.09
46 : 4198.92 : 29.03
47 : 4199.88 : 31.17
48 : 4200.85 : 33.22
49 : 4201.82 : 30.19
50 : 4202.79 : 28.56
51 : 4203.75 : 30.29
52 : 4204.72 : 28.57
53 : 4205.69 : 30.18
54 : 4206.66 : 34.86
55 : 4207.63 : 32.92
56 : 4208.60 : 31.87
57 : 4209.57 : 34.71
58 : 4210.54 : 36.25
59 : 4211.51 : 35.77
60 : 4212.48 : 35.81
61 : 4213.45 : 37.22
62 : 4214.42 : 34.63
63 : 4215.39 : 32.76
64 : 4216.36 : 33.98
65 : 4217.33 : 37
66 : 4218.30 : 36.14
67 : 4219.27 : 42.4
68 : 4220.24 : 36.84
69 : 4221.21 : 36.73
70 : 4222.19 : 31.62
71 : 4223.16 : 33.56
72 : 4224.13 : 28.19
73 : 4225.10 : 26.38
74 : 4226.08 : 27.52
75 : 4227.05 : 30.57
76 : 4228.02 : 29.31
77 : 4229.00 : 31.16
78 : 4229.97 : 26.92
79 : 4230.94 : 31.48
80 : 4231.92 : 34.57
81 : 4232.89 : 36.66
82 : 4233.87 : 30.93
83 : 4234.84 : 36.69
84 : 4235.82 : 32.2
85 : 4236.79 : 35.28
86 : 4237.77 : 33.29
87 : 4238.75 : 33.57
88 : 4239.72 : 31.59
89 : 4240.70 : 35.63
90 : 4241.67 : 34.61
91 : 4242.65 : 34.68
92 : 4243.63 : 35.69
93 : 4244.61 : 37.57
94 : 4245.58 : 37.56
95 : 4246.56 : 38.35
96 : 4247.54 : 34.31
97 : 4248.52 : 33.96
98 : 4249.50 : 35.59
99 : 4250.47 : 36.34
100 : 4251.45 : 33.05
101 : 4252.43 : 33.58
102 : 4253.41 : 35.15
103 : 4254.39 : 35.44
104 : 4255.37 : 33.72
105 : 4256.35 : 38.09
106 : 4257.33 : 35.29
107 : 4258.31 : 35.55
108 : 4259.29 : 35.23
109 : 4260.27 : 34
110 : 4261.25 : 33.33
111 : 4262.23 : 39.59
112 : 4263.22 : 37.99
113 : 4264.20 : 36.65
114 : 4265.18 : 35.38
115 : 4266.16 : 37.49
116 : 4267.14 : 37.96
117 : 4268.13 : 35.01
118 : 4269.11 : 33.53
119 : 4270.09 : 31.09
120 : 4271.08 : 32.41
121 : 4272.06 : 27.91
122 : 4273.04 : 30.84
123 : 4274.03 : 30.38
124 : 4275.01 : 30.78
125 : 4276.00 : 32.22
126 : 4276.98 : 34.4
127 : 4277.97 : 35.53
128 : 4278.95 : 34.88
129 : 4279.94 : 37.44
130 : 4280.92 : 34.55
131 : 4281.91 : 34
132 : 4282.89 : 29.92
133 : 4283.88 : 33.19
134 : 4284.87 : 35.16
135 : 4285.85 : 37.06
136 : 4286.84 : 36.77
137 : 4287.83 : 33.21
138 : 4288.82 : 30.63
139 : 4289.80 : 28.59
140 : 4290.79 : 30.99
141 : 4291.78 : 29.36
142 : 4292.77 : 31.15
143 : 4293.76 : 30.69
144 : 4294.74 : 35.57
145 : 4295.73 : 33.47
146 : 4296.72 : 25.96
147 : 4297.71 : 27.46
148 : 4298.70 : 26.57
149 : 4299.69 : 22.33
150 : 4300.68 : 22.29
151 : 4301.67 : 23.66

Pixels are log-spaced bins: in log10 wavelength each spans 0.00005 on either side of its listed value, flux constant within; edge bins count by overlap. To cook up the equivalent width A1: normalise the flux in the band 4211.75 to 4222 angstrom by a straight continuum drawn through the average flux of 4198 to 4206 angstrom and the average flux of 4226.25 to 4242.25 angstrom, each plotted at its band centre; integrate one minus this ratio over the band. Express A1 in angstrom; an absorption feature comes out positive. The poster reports -1.6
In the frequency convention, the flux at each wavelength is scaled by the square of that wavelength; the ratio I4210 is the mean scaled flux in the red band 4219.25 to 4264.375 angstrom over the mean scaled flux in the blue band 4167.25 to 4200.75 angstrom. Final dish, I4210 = 1.09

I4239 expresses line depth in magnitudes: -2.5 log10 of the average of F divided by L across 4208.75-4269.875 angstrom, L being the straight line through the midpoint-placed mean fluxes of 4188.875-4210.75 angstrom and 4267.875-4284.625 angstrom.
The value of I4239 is -0.065 mag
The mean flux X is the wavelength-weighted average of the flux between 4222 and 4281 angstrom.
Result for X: 33.9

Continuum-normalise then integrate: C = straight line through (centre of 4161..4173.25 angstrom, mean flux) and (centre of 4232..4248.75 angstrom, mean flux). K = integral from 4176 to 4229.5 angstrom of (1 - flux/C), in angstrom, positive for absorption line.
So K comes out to 2.1 angstrom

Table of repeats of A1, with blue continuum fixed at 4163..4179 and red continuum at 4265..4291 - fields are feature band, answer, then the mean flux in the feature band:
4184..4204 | 0.3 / 31.8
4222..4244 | 0.3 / 32.3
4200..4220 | -0.9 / 33.9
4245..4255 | -0.7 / 35.4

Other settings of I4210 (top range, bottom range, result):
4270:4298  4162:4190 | 1.07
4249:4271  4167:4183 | 1.15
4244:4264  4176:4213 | 1.15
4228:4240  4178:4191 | 1.05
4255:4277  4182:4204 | 1.11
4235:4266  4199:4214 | 1.10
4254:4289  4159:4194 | 1.12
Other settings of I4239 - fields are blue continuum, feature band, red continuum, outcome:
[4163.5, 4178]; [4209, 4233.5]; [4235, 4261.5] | 0.01 mag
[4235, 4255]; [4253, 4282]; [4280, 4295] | -0.02 mag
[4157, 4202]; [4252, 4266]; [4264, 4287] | -0.07 mag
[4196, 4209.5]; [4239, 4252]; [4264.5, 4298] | -0.10 mag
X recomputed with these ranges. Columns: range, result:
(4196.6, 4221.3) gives 33.5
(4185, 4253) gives 33.2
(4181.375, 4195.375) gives 32.5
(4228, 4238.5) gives 32.7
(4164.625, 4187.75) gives 31.9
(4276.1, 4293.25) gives 33.3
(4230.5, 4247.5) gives 34.7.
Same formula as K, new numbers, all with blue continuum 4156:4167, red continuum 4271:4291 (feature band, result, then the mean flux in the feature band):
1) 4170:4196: 0.0 angstrom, 32.1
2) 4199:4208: 0.3 angstrom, 31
